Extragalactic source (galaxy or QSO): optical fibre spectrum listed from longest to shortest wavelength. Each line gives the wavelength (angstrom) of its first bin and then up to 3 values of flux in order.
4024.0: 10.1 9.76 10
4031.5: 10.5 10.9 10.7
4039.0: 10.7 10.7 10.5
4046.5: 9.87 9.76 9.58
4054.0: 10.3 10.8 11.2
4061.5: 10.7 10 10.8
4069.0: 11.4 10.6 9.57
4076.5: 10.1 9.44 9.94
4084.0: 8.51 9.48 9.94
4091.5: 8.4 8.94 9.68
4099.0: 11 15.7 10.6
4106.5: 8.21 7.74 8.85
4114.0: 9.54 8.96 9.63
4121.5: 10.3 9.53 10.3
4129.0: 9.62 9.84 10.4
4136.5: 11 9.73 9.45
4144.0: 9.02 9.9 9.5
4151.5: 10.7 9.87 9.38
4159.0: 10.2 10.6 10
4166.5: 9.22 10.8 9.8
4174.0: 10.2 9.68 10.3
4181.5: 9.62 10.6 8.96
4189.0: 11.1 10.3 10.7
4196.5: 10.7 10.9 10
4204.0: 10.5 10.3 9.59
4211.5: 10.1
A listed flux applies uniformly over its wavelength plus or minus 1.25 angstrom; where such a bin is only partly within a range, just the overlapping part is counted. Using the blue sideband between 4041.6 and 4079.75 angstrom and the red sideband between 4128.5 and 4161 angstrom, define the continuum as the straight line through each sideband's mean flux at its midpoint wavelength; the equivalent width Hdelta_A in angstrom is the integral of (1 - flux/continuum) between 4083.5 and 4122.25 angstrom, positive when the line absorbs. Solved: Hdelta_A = 1.5 angstrom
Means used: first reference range 10.3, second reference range 9.92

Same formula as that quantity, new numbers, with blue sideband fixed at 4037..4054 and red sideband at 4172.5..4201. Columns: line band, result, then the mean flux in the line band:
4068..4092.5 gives 1.18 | 9.73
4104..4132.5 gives 2.42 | 9.37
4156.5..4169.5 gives 0.26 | 10.1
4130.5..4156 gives 0.81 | 9.93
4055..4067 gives -0.54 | 10.7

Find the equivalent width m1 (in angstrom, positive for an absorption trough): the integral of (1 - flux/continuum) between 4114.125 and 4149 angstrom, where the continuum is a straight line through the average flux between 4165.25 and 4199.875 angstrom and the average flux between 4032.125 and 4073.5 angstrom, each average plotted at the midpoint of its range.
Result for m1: 1.76 angstrom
